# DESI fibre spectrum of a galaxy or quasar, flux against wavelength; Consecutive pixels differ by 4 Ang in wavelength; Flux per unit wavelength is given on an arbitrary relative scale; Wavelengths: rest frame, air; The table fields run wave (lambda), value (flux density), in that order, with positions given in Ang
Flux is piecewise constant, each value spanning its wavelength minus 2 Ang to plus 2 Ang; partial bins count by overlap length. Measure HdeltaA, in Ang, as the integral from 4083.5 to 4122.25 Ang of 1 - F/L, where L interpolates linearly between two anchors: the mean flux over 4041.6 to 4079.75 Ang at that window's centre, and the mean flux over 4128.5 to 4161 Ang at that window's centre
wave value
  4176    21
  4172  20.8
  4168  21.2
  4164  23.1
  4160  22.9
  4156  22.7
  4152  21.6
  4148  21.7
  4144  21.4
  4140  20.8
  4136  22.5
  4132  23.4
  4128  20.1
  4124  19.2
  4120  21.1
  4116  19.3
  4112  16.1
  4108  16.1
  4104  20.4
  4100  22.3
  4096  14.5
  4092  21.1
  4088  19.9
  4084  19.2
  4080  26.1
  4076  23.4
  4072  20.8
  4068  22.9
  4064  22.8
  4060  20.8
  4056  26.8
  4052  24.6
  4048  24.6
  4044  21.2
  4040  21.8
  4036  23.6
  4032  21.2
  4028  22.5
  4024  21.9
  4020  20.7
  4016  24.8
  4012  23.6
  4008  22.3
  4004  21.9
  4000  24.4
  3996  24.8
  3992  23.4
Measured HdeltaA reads 6.2 Ang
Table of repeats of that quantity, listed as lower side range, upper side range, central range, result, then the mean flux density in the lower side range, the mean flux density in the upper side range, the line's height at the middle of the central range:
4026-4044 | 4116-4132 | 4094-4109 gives 1.7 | 22.2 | 20.4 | 20.9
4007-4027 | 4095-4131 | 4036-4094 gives -4.9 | 22.7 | 19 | 20.9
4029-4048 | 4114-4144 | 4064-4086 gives -0.8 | 22.3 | 20.9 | 21.7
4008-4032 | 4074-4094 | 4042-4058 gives -1.5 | 22.5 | 21.9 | 22.3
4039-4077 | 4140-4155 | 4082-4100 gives 2.7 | 23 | 21.5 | 22.5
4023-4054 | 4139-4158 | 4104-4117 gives 2.7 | 22.7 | 21.7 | 22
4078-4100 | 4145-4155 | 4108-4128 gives 2.1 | 20.4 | 21.7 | 21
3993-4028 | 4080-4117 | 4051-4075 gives -2.7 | 23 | 19.1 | 20.7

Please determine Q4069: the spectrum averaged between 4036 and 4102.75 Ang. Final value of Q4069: 22.1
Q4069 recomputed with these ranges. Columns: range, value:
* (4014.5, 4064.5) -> 22.9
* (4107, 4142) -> 20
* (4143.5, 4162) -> 22.1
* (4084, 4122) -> 19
